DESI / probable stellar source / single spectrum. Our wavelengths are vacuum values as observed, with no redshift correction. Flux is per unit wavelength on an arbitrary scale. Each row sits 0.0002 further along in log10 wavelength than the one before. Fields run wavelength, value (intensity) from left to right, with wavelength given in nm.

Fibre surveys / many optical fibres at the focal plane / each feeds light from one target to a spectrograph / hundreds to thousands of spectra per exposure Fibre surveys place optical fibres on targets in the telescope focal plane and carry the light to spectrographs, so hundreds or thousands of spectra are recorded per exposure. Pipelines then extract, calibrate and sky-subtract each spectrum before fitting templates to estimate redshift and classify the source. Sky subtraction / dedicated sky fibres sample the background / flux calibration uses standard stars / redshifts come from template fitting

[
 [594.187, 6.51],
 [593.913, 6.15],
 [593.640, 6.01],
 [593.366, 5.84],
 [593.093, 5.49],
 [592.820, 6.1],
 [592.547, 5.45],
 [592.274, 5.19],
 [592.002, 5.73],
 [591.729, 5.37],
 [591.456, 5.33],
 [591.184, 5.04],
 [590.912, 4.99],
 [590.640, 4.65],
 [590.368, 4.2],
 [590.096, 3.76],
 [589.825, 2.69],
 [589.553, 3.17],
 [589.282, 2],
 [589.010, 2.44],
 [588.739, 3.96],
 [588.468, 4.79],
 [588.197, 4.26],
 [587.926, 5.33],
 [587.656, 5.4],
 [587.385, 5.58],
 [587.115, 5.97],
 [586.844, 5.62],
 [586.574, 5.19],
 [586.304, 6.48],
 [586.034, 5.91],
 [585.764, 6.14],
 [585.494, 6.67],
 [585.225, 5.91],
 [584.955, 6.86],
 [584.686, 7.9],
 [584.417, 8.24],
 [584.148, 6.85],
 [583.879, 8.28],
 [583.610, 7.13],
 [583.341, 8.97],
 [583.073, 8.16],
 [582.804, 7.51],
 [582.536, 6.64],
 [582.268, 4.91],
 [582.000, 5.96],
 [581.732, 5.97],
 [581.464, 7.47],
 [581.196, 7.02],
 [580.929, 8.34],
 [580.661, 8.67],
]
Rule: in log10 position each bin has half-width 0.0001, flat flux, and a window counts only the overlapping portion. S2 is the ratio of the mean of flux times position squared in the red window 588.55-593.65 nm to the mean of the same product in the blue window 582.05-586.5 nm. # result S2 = 0.67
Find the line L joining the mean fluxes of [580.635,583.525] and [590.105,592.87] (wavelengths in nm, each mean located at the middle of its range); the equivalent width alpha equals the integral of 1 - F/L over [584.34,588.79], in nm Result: 0.23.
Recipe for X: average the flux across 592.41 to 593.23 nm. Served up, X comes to 5.68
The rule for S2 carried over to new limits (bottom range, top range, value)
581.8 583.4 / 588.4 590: 0.46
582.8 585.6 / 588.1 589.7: 0.46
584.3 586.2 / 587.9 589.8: 0.53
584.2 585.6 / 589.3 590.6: 0.49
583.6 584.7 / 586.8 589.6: 0.58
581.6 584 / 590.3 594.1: 0.80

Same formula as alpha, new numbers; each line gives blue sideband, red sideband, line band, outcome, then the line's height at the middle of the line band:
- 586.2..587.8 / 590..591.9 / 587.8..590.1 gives 0.739 nm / 5.25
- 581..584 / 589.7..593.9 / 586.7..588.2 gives 0.146 nm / 6.04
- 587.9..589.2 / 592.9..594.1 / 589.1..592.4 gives 0.391 nm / 4.83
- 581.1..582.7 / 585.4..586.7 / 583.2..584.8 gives -0.439 nm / 6.2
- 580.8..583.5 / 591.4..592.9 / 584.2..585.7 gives -0.089 nm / 6.65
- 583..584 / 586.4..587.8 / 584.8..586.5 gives 0.075 nm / 6.61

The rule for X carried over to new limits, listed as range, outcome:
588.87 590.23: 2.82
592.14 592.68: 5.32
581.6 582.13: 5.96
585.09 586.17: 6.16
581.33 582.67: 6.19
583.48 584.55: 7.63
